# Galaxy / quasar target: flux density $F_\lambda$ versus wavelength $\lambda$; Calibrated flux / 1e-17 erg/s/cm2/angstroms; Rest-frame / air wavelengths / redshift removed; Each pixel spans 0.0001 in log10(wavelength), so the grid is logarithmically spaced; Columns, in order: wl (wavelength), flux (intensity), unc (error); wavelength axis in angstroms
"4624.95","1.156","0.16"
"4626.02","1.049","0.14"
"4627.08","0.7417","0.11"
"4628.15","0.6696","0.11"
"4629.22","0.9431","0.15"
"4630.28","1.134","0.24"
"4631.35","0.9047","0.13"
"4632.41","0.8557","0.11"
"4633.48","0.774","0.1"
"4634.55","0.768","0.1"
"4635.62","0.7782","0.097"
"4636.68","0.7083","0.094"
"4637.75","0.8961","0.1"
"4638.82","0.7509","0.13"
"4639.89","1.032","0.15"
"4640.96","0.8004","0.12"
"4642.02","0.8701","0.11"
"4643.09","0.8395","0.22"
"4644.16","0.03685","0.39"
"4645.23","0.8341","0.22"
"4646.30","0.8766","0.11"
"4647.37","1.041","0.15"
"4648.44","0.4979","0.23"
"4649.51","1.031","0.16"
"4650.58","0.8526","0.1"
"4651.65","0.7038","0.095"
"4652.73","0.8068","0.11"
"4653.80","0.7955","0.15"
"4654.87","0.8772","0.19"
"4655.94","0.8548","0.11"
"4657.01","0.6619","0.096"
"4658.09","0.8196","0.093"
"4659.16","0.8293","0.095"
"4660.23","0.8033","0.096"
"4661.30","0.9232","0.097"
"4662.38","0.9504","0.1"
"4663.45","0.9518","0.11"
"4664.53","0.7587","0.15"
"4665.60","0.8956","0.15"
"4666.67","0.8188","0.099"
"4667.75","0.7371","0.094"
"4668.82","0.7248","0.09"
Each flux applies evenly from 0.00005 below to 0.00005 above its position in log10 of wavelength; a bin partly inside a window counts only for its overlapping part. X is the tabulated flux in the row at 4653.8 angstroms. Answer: 0.7955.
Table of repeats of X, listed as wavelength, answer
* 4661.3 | 0.9232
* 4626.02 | 1.049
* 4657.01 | 0.6619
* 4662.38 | 0.9504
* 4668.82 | 0.7248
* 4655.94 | 0.8548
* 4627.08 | 0.7417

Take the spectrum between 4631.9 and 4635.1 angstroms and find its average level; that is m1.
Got 0.796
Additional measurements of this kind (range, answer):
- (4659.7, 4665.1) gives 0.877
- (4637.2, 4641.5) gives 0.87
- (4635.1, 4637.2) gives 0.746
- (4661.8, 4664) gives 0.946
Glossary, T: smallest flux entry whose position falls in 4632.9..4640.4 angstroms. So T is 0.7083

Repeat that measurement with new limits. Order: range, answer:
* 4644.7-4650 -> 0.4979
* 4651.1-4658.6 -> 0.6619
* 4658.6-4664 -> 0.8033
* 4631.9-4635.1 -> 0.768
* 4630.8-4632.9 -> 0.8557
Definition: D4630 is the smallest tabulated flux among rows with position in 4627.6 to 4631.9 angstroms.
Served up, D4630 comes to 0.6696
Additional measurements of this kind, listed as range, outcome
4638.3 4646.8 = 0.03685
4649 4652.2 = 0.7038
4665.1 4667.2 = 0.8188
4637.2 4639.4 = 0.7509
